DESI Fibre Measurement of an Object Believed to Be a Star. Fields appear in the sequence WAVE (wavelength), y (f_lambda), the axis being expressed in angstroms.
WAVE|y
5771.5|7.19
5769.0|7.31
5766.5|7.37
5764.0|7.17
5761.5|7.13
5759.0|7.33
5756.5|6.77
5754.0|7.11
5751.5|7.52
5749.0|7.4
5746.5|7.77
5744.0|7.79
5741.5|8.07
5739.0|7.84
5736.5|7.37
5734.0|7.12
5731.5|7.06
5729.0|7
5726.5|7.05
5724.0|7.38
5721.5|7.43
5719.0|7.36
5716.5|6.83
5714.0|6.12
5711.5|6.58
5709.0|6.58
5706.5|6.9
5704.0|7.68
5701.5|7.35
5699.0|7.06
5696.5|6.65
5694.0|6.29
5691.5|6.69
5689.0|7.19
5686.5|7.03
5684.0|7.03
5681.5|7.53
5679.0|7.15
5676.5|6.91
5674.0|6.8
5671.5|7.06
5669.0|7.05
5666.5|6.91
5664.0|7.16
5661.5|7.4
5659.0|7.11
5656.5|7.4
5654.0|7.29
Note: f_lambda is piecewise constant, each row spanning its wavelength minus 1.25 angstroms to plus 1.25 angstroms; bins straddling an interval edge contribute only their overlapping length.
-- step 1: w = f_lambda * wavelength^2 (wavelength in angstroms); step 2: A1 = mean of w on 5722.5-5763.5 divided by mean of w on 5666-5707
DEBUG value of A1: 1.1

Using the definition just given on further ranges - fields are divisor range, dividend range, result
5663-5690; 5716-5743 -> 1.06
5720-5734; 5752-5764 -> 1.00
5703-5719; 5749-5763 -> 1.07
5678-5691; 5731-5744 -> 1.07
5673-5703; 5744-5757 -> 1.08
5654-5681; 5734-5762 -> 1.08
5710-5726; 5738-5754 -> 1.12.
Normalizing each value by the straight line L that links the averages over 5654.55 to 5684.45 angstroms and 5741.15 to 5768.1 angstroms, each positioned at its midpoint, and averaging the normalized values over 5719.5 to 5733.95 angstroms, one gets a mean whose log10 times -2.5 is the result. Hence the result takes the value 0.02 mag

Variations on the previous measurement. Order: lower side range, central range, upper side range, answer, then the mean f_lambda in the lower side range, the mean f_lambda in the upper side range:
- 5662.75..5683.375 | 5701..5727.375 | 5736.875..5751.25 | 0.07 mag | 7.07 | 7.73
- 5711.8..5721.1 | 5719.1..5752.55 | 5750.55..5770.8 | -0.07 mag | 6.81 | 7.21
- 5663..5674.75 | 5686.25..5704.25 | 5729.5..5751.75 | 0.04 mag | 7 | 7.53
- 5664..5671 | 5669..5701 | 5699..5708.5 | 0.02 mag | 7.02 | 7.22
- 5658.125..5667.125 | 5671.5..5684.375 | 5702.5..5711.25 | 0.00 mag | 7.16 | 7.01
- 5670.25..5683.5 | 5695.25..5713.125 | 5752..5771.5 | 0.03 mag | 7.09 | 7.18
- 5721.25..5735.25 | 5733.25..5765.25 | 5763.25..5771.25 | -0.03 mag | 7.15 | 7.28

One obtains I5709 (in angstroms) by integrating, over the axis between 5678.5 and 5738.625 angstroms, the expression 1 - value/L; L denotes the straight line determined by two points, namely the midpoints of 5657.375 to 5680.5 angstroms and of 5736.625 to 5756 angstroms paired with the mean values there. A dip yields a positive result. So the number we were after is 2.5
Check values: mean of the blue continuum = 7.07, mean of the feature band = 7.03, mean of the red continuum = 7.59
